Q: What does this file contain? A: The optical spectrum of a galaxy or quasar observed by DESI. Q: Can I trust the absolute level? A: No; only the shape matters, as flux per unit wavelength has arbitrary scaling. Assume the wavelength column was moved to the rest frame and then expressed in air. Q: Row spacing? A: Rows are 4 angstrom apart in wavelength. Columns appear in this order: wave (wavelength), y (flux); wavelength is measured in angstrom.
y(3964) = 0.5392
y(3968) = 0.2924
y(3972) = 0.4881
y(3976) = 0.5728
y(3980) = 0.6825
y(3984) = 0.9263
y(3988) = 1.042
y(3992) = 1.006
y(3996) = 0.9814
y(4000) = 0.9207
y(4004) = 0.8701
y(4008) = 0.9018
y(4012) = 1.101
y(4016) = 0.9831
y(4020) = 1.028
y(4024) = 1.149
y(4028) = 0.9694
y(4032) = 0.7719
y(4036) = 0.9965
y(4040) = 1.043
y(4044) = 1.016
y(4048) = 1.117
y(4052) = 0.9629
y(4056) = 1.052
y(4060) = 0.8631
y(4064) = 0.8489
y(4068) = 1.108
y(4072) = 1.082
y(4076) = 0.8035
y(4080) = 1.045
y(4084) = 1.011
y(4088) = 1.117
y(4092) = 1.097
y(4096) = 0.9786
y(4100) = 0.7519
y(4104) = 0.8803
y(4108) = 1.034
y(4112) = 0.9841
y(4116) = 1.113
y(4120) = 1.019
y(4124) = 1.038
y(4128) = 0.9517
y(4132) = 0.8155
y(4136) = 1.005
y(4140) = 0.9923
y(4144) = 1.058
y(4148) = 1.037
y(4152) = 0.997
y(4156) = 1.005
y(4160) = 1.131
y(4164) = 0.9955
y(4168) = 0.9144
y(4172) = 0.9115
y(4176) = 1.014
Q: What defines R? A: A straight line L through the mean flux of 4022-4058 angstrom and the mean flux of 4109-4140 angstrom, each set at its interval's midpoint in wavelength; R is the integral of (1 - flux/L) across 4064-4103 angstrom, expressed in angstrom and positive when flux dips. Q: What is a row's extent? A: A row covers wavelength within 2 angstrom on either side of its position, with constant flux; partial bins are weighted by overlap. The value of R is 0.43 angstrom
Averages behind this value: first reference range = 1.01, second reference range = 0.991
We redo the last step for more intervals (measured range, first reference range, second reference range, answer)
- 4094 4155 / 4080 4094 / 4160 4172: 2.84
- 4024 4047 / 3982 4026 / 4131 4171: 0.24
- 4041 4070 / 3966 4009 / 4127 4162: -3.90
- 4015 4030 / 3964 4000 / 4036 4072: -2.42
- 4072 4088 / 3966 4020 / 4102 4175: -1.02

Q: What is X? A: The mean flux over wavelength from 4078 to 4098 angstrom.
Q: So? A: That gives 1.05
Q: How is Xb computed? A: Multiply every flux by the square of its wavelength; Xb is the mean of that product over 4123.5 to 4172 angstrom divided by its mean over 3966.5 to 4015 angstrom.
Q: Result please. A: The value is 1.30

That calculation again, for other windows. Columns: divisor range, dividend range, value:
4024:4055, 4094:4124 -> 1.01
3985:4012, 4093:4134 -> 1.05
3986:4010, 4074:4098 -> 1.11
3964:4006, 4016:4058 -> 1.35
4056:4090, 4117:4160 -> 1.05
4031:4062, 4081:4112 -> 1.02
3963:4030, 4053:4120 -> 1.20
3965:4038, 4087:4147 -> 1.20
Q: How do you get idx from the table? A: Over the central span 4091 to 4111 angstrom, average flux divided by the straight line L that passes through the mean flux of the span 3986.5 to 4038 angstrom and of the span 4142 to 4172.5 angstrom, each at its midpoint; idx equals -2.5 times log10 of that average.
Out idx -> 0.06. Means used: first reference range 0.978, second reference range 1.01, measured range 0.943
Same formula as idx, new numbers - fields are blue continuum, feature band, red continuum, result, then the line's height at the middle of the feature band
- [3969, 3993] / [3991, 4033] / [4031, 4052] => -0.115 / 0.88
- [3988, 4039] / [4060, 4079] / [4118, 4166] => 0.038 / 0.989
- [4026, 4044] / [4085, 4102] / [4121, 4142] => -0.032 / 0.959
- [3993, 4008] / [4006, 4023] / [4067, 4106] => -0.085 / 0.936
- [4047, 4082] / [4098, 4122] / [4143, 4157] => 0.045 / 1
